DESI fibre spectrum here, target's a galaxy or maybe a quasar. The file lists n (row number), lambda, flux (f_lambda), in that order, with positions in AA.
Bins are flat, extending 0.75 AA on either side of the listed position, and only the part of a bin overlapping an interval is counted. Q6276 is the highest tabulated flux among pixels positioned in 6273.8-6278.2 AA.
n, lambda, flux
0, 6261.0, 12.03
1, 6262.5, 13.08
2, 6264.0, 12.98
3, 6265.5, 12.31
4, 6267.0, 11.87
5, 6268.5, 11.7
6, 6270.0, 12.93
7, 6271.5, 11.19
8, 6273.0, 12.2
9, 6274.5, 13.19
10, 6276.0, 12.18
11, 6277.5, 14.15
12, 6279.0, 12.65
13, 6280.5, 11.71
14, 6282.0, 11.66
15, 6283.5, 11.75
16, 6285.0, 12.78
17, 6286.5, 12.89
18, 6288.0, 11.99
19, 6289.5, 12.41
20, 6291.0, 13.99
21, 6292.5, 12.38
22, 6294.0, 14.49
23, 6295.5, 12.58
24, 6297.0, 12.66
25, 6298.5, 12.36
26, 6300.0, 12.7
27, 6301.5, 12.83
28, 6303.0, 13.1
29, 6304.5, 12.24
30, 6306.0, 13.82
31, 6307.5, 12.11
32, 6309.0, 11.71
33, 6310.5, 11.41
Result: 14.15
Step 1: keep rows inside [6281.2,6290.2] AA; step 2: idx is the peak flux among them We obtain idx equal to 12.89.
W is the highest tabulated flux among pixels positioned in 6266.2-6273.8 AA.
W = 12.93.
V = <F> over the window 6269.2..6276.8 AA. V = 12.3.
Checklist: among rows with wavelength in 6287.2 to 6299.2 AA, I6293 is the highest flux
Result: 14.49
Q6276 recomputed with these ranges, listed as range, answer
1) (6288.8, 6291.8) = 13.99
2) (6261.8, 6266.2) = 13.08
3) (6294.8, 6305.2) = 13.1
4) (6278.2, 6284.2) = 12.65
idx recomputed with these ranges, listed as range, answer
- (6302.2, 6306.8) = 13.82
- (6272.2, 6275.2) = 13.19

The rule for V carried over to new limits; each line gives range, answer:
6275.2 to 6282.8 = 12.5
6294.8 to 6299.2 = 12.5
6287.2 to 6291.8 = 12.8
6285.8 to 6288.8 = 12.4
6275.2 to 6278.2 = 13.1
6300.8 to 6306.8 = 13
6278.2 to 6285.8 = 12.1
